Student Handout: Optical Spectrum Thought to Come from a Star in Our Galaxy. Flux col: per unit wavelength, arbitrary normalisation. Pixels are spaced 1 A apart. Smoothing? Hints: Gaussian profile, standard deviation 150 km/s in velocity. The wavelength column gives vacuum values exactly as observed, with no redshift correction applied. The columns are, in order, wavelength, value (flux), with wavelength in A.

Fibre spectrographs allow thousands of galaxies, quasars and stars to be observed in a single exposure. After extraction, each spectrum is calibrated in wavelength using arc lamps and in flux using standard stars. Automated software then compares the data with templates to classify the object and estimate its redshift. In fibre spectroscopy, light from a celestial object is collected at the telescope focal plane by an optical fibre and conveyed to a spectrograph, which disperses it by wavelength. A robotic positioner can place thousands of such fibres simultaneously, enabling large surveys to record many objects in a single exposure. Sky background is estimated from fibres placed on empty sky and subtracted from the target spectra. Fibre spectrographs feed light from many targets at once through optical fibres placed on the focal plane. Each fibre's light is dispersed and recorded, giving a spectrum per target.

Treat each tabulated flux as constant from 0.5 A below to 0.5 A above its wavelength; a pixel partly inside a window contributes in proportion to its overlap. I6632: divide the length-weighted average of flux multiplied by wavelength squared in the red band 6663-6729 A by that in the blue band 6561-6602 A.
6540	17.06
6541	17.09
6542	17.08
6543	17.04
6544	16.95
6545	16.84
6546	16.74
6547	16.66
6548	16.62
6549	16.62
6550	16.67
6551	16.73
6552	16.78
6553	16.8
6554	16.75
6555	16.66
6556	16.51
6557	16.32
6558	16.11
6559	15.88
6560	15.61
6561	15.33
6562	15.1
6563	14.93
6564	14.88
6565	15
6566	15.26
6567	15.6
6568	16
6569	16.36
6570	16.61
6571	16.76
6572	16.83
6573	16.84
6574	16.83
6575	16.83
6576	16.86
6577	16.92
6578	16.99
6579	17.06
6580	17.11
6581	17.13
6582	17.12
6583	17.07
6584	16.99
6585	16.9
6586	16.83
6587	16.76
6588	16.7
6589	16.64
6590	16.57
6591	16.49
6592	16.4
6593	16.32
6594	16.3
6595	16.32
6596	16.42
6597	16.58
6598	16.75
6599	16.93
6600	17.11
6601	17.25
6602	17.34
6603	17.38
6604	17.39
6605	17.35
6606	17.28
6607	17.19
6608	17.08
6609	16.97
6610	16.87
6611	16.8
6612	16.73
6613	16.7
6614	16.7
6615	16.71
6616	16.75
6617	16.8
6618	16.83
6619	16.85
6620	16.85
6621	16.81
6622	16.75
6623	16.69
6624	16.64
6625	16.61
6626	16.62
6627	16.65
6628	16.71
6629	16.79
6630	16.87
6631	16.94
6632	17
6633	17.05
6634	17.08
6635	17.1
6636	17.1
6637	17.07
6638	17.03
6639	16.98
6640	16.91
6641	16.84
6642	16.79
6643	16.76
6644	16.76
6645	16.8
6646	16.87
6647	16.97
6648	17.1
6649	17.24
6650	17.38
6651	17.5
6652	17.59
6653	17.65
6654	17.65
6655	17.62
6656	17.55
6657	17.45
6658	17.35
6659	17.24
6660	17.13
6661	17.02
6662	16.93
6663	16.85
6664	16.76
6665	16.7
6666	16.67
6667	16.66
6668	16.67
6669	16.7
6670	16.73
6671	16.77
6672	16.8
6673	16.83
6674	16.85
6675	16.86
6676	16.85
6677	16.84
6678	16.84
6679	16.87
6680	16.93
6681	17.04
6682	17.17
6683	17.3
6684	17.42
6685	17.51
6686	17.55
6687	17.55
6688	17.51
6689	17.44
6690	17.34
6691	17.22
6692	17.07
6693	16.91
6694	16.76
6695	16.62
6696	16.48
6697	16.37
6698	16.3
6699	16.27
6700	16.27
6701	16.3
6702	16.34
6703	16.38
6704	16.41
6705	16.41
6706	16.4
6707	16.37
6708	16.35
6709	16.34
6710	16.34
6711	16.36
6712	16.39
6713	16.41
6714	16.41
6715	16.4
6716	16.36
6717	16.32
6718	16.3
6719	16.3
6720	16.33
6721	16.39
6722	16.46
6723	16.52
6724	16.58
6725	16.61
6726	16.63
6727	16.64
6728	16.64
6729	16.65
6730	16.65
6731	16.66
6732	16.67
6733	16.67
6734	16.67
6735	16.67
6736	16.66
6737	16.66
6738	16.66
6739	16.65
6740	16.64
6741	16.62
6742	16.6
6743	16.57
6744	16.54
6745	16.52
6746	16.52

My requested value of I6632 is 1.05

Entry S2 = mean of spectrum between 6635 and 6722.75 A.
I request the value 16.8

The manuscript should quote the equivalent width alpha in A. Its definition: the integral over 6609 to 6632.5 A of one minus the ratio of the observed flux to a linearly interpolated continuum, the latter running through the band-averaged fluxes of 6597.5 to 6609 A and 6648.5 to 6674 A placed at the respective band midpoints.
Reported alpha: 0.5 A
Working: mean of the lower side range 17.2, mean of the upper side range 17.1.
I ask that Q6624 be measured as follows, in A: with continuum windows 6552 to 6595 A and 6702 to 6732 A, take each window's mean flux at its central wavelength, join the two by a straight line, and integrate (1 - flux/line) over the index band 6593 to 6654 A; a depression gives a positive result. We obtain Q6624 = -1.9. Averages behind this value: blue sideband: 16.4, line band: 16.9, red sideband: 16.5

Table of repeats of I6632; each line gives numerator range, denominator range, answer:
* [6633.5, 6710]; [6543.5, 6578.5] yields 1.07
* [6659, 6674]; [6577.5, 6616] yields 1.02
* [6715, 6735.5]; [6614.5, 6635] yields 1.01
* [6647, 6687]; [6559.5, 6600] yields 1.07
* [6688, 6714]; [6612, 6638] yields 1.01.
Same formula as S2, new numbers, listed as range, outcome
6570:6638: 16.9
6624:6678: 17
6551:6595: 16.4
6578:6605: 16.9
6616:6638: 16.8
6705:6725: 16.4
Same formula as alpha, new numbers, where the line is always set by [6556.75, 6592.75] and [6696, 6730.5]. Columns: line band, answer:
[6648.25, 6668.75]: -1.0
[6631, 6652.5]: -0.8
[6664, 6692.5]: -1.1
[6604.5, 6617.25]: -0.4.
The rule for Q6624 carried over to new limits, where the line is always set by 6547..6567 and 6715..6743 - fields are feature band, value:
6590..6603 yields -0.44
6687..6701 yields -0.31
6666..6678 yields -0.29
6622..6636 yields -0.50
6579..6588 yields -0.48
